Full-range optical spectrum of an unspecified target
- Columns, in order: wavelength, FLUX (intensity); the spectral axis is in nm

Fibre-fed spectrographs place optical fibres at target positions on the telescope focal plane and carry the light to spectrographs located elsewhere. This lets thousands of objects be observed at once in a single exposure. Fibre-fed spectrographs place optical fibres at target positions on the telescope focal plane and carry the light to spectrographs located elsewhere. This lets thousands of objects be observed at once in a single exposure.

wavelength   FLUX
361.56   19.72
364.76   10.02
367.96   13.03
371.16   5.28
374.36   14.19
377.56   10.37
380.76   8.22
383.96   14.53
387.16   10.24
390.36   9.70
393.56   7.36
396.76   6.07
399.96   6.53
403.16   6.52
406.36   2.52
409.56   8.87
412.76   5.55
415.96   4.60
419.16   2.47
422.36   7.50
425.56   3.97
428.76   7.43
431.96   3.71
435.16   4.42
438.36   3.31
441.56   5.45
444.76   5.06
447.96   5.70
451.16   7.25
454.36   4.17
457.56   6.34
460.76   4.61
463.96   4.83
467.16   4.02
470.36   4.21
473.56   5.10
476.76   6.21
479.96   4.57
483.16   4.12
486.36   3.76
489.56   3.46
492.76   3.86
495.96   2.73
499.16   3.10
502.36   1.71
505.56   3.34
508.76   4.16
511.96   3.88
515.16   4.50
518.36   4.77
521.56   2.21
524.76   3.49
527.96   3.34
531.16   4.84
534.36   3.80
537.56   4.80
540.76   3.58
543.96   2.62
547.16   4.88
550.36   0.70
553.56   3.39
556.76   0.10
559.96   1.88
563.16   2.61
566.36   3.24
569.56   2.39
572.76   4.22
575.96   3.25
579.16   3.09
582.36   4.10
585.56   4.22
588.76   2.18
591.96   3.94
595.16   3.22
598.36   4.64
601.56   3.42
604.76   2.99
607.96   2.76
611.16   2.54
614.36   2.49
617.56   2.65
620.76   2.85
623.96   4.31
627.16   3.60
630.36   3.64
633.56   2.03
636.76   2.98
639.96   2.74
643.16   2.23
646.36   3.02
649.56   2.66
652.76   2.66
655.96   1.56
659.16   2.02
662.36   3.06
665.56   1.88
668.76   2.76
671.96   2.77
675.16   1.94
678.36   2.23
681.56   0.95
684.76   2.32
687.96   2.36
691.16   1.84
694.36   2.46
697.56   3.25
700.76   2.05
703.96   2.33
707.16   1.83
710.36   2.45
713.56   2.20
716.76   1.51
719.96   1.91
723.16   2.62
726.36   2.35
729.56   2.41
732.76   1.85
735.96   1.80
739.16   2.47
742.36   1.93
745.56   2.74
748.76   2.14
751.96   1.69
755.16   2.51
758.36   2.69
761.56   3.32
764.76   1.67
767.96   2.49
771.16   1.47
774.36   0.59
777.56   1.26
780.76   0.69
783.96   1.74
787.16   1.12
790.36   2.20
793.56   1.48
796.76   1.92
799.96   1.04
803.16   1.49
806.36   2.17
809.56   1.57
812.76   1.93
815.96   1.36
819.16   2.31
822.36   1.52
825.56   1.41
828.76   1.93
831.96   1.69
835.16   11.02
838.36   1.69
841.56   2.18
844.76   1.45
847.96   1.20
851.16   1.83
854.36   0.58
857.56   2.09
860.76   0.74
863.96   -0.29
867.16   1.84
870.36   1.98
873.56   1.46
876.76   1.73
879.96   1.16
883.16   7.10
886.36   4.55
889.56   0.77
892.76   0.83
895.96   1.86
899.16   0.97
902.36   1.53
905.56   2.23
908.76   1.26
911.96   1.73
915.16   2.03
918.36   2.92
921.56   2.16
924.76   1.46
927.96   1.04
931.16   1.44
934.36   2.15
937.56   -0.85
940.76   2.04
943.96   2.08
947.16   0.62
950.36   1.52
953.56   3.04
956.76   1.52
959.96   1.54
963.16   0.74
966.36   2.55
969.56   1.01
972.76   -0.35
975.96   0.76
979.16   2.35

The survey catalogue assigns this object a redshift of 1.372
